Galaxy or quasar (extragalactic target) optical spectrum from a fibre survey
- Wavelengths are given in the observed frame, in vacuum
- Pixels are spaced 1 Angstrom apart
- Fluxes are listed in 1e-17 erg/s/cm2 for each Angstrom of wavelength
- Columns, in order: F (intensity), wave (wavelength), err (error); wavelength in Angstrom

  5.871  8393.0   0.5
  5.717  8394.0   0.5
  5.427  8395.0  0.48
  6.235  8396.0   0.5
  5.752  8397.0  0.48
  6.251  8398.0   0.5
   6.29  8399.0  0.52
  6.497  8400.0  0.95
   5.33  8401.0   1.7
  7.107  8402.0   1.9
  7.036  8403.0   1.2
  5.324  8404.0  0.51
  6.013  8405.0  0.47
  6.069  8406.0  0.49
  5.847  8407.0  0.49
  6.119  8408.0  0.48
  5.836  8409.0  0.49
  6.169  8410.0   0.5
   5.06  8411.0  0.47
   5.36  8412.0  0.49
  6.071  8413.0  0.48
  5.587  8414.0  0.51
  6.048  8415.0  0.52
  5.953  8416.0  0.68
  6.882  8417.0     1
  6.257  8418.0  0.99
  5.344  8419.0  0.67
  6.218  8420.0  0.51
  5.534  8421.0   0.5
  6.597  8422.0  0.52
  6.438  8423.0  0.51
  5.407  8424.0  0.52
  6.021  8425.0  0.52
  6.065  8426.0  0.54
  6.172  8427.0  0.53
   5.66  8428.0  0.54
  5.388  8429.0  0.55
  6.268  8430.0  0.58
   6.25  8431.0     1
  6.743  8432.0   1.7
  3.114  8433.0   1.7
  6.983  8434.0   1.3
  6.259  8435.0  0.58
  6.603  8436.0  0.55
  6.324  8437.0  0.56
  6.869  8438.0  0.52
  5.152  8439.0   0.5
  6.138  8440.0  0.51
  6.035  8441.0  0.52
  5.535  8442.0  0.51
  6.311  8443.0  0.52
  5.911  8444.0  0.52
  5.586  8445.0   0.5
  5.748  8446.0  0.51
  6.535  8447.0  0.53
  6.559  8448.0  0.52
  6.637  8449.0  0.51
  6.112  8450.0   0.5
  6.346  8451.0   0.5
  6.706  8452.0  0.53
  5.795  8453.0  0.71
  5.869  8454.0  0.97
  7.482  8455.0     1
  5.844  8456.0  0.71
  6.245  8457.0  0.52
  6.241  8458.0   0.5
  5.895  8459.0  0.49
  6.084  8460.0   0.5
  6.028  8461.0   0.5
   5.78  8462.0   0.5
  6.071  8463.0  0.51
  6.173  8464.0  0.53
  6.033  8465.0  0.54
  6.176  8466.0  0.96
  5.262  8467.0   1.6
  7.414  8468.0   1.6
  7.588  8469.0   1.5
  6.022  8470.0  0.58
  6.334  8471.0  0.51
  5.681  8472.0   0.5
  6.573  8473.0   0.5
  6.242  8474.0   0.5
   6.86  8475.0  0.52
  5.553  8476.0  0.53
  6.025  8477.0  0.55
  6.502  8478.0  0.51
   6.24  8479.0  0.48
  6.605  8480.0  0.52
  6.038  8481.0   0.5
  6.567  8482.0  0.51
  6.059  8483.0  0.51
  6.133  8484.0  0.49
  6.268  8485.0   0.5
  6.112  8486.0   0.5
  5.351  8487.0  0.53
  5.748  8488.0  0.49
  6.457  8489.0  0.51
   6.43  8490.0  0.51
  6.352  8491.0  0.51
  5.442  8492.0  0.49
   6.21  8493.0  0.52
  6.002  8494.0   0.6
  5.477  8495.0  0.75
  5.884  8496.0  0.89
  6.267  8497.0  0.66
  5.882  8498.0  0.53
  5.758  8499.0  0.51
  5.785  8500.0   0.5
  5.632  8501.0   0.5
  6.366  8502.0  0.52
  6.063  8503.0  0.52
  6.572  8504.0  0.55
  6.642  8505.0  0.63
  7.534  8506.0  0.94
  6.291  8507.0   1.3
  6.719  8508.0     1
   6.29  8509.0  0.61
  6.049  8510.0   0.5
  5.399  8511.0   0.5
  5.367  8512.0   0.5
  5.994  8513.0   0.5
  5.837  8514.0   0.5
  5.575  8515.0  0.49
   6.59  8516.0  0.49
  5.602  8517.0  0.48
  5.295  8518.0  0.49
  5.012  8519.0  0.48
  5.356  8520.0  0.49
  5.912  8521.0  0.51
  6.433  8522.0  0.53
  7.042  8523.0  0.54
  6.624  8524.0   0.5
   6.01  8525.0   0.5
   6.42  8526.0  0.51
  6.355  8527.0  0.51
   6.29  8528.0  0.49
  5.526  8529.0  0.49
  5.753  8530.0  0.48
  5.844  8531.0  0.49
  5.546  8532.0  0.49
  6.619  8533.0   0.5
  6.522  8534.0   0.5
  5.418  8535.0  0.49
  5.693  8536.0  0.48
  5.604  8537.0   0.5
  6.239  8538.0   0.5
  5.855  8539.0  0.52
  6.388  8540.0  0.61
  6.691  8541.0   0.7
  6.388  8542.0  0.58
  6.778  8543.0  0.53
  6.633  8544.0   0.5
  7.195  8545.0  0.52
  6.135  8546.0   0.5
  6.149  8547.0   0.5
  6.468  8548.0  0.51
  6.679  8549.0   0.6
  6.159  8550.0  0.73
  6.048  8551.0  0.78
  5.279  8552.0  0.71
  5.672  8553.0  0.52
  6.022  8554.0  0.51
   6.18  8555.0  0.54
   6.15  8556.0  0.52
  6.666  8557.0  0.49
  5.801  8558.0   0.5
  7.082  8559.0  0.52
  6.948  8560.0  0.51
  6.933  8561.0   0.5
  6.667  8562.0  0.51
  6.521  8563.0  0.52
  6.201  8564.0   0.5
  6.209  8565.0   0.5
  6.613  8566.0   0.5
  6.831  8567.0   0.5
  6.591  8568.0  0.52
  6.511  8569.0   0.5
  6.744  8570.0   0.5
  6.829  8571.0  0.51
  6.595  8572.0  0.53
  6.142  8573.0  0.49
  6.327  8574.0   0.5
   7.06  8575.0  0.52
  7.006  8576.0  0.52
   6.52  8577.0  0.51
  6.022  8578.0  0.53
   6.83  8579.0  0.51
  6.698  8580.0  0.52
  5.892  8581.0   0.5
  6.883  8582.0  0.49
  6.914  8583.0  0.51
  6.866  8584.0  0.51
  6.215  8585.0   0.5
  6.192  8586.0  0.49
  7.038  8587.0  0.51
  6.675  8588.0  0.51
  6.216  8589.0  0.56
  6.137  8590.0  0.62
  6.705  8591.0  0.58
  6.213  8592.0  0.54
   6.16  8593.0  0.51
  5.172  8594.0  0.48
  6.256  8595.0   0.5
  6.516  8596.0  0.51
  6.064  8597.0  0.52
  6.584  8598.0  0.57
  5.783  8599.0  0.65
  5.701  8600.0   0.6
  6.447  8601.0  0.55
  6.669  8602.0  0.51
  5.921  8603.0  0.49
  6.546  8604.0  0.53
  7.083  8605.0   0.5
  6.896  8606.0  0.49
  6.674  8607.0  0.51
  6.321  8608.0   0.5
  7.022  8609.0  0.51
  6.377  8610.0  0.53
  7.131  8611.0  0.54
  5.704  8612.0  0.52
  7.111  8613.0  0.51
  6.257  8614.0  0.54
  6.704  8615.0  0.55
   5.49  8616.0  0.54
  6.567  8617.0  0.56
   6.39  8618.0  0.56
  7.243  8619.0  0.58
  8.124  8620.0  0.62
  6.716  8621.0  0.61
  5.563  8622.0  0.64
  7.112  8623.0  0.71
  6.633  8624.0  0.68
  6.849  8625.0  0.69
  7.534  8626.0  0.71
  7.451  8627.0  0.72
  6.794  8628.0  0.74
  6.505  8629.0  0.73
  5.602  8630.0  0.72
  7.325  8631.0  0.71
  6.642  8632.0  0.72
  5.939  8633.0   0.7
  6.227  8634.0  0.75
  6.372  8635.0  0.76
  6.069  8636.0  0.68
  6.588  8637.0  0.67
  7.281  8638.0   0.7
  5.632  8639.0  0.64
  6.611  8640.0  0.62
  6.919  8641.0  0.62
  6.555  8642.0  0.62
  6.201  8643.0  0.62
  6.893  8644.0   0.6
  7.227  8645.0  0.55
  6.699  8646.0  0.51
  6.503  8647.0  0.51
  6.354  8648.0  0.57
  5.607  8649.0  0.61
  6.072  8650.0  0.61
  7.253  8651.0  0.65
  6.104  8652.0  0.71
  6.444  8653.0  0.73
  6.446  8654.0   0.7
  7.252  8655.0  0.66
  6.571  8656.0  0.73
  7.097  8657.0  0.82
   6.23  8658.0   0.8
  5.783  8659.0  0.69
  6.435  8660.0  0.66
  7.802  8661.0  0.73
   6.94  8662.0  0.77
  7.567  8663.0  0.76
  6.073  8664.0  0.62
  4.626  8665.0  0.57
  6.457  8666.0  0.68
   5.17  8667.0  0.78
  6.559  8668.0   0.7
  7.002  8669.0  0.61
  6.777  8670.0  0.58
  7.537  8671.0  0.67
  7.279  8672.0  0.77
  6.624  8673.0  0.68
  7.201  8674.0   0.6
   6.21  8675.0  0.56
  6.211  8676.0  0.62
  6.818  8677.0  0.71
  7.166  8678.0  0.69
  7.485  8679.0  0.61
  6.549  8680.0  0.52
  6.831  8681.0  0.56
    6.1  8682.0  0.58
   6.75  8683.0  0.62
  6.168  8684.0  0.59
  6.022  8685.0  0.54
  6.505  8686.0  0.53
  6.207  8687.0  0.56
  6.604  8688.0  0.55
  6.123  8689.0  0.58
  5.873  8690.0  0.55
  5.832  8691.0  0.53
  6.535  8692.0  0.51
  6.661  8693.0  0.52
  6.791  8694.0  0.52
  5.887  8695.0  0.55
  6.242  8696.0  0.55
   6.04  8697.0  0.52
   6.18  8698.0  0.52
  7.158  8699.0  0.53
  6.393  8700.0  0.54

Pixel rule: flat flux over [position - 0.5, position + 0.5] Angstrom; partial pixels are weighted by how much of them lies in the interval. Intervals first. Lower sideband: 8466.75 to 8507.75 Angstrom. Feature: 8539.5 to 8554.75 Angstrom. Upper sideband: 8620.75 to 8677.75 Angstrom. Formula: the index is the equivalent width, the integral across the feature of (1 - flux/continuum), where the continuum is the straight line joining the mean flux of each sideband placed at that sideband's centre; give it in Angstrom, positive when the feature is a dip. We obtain 0.1 Angstrom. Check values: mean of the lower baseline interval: 6.21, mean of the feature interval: 6.31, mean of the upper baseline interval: 6.58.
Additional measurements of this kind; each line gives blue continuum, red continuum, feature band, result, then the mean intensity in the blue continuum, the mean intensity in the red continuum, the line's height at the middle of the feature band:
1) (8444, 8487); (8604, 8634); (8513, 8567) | 2.2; 6.22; 6.67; 6.44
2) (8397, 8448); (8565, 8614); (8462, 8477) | -0.3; 6.01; 6.48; 6.14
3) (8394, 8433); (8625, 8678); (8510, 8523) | 1.0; 5.98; 6.59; 6.24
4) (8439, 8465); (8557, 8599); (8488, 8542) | 2.2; 6.13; 6.49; 6.31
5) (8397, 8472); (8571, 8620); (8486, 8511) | 0.5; 6.09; 6.48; 6.24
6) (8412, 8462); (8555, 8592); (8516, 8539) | 1.5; 6.07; 6.55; 6.39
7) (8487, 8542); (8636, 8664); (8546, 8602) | -0.9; 6.05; 6.61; 6.29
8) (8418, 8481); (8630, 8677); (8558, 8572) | -0.6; 6.13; 6.54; 6.37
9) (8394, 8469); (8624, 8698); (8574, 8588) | -0.5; 6.07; 6.54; 6.37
